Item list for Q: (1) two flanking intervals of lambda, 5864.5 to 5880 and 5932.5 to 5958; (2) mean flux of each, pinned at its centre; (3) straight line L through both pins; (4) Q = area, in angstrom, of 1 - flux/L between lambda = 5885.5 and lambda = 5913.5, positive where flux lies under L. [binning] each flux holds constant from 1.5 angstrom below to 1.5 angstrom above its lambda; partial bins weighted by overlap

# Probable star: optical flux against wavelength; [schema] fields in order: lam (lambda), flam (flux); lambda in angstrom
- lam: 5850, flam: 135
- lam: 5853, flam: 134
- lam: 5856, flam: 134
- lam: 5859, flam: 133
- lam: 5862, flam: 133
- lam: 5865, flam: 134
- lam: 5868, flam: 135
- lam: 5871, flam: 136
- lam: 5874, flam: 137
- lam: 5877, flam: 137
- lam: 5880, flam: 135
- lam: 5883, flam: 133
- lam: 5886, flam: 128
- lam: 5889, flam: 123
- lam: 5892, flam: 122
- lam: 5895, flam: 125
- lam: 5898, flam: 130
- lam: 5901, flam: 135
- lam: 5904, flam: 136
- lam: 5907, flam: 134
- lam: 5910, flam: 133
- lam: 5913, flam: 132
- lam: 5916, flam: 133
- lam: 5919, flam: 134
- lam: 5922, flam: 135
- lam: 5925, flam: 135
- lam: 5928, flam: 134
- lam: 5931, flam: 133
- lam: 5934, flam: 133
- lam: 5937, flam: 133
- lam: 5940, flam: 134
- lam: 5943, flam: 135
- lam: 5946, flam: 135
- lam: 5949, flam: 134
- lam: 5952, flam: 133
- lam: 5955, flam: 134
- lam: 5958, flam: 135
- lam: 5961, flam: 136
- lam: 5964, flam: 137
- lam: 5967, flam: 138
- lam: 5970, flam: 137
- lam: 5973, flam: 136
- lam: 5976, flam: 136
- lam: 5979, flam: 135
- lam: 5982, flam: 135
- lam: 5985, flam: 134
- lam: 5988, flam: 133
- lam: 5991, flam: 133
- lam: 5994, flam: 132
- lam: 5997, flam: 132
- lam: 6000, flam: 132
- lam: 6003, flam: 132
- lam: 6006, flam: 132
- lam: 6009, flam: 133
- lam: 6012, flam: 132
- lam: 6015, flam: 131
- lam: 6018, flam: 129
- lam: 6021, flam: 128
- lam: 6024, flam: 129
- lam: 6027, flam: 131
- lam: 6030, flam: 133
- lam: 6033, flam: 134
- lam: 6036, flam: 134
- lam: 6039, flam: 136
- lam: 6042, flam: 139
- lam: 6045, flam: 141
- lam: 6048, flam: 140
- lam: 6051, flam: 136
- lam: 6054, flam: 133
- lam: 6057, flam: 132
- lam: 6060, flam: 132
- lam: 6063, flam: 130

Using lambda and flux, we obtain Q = 1.1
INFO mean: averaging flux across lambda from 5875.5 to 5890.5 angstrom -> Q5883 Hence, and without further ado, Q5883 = 131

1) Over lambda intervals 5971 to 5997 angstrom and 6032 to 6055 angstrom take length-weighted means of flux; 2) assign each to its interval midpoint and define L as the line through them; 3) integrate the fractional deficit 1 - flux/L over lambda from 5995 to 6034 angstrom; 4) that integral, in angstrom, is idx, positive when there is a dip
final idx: 1.19 angstrom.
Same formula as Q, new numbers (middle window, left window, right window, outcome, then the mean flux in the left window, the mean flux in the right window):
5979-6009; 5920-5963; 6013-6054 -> 0.3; 134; 134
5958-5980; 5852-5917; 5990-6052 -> -0.6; 132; 133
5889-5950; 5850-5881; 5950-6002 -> 1.0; 135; 135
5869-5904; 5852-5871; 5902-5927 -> 0.7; 134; 134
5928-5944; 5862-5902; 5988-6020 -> -0.2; 132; 132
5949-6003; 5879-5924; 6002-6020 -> -1.3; 131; 131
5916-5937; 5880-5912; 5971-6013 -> -0.4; 130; 133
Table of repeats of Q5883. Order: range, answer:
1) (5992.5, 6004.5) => 132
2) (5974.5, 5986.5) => 135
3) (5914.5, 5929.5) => 134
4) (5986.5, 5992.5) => 133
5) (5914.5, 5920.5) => 134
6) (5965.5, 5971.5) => 138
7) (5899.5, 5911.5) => 134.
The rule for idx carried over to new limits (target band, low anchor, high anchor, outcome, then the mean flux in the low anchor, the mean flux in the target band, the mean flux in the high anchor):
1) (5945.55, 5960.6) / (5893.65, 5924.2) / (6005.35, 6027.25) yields -0.27 angstrom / 133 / 134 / 131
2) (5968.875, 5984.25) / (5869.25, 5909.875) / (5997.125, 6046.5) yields -0.38 angstrom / 132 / 136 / 133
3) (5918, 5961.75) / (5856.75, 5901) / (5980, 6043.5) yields -0.69 angstrom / 132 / 134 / 133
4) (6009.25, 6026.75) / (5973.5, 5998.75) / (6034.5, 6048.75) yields 0.78 angstrom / 134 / 130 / 138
